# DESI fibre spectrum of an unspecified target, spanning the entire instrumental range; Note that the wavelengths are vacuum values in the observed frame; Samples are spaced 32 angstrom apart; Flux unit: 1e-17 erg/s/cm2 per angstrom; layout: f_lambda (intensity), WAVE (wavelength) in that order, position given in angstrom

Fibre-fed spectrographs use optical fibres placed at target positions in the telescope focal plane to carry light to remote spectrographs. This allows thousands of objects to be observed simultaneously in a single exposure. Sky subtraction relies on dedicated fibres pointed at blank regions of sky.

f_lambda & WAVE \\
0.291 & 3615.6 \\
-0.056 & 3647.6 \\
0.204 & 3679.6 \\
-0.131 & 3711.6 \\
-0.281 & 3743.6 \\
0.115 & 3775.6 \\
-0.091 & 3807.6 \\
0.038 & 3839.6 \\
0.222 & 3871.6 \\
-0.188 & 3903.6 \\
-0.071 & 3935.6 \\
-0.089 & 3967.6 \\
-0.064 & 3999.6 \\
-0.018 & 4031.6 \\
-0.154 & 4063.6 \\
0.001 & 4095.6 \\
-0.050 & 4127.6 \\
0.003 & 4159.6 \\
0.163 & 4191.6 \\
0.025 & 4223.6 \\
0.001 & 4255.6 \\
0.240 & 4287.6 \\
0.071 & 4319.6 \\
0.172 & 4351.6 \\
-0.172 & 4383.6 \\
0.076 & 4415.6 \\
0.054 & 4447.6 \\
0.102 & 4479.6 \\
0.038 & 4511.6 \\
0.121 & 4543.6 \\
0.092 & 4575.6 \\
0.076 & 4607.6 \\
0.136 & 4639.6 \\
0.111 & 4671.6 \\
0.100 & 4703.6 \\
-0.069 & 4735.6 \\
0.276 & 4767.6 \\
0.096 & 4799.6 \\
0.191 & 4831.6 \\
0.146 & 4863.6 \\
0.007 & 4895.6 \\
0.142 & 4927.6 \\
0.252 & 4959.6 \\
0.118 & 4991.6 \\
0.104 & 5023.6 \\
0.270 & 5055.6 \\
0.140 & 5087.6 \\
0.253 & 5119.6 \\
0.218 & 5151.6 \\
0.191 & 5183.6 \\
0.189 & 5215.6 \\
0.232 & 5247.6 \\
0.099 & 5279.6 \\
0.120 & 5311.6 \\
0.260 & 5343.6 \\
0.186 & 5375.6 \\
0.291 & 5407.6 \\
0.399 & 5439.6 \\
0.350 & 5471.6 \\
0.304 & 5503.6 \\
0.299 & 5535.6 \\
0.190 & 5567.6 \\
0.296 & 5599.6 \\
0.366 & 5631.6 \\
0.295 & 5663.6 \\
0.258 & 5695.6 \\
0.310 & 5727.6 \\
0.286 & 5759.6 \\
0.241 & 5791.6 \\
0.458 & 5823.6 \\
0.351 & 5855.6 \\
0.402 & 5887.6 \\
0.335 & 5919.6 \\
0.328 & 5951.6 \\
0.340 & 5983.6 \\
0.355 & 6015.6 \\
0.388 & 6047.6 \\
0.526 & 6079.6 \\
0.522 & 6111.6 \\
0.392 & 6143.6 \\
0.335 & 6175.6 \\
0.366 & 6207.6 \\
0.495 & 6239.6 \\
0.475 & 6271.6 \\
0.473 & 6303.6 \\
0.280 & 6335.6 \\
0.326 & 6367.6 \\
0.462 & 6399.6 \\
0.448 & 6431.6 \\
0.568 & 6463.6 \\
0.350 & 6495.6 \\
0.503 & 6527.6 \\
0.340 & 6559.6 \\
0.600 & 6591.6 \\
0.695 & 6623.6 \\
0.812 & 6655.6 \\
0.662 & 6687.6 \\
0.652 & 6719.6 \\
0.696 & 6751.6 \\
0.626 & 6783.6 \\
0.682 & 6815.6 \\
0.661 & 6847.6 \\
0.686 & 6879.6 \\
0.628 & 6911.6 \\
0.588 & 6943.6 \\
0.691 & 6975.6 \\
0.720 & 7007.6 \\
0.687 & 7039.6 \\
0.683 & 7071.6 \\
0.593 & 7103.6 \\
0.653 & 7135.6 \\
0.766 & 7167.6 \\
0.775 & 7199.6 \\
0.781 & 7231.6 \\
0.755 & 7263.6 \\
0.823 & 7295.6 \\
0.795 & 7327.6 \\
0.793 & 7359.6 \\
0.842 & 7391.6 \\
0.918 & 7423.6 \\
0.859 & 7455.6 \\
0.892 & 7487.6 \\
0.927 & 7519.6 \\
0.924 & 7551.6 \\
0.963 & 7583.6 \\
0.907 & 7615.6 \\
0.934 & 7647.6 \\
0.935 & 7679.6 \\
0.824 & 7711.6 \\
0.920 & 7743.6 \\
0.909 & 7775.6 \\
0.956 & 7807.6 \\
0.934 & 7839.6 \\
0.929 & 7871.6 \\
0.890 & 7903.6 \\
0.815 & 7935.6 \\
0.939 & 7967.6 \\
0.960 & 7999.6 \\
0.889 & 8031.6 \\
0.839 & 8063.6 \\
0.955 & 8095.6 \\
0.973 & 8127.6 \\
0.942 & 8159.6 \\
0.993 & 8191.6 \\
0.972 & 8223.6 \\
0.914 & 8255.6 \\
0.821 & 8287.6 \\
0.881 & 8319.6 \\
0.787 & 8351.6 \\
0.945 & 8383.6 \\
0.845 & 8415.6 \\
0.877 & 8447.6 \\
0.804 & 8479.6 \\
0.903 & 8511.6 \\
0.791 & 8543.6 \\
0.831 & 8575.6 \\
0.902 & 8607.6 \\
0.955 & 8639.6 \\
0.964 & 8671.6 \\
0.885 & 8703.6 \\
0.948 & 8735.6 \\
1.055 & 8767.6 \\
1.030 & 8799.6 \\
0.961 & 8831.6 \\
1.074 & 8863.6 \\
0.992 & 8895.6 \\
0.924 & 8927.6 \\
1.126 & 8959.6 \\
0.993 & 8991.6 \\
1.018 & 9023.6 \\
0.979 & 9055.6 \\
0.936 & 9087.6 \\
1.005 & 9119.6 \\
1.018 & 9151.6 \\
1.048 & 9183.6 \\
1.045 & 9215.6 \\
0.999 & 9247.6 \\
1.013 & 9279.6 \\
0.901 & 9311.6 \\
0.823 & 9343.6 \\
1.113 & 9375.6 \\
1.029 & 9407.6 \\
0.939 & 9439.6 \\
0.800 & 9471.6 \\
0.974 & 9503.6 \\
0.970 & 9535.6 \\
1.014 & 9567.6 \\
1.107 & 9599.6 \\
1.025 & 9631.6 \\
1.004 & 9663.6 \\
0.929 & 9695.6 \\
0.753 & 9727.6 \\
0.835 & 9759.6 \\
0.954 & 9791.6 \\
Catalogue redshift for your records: 0.65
